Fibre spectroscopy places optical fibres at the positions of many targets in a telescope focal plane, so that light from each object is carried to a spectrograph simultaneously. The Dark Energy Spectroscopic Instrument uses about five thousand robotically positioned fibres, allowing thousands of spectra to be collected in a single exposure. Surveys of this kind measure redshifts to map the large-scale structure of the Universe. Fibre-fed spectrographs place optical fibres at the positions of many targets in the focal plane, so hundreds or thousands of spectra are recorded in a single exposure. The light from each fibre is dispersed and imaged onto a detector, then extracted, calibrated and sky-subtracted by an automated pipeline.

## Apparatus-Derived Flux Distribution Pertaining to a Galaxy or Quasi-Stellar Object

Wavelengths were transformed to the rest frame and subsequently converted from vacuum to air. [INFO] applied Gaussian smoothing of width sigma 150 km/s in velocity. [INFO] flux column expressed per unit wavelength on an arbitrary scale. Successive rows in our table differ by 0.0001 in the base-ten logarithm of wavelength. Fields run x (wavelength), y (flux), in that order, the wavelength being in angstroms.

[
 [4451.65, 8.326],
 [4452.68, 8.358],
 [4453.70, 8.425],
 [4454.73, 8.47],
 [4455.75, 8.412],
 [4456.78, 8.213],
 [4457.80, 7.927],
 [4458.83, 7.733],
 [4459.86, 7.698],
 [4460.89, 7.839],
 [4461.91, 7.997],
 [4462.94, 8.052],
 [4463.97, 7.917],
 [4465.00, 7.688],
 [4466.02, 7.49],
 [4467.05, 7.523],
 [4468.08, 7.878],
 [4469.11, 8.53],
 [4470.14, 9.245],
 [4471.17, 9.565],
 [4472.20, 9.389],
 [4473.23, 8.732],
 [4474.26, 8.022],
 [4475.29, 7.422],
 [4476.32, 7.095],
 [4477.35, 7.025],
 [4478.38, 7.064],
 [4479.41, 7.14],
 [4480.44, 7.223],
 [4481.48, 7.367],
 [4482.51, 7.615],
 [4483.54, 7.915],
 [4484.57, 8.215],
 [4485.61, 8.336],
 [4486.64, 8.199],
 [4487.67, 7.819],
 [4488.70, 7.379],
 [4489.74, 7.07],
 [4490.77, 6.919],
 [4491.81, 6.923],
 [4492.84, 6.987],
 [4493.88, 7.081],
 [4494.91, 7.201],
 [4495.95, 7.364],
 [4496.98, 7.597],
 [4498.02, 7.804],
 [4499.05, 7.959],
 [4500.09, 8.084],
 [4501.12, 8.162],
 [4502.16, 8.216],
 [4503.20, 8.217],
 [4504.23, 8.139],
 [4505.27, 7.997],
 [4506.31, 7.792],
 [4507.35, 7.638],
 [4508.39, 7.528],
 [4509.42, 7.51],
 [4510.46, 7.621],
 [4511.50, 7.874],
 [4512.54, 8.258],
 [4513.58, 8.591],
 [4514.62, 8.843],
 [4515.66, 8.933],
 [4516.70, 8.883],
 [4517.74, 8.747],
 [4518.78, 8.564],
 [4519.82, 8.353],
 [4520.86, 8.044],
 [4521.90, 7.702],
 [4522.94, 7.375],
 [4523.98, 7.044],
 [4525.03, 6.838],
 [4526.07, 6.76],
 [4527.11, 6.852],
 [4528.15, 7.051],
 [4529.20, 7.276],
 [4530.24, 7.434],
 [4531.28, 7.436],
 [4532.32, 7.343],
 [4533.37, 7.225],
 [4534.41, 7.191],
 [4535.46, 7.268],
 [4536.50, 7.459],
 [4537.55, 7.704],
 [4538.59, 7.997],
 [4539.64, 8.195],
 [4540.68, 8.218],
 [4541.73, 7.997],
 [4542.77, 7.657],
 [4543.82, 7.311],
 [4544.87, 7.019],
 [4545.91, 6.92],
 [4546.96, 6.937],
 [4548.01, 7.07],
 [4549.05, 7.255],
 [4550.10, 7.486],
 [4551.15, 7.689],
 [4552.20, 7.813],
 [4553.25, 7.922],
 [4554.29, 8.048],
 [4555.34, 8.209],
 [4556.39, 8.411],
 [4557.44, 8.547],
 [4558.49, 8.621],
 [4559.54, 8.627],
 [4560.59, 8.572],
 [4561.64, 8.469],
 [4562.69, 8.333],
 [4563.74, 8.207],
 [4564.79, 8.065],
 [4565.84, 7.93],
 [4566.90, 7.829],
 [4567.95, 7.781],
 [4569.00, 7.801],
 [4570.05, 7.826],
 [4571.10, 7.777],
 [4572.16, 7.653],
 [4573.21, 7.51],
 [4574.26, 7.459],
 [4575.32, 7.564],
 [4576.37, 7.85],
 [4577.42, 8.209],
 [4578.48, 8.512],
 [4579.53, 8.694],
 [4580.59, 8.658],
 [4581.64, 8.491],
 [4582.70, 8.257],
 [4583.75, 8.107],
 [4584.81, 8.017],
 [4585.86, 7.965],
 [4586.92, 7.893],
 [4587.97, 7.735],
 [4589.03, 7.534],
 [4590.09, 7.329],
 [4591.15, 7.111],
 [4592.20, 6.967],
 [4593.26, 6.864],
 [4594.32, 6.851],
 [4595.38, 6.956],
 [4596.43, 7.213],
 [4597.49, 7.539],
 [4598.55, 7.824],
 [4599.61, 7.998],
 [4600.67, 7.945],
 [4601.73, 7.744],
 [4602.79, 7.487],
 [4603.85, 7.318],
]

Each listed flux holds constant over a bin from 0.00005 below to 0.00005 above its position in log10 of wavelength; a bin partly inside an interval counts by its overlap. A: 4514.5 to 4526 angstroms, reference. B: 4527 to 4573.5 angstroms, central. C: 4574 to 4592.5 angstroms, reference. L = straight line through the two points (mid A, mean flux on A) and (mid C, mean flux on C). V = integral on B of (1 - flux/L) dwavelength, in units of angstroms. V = 1.4 angstroms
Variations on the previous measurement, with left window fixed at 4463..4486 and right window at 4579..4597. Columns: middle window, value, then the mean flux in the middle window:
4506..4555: 0.84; 7.68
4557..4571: -0.81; 8.19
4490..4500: 0.69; 7.34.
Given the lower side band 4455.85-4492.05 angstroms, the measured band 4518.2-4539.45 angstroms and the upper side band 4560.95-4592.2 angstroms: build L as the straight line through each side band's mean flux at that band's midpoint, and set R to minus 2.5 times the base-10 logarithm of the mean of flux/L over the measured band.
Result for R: 0.06 mag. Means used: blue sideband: 7.85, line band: 7.46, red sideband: 7.94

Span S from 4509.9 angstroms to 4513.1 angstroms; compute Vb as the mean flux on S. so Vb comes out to 7.91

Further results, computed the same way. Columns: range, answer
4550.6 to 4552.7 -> 7.73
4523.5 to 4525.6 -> 6.91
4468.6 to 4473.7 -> 9.09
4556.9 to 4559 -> 8.58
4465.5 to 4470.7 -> 8.15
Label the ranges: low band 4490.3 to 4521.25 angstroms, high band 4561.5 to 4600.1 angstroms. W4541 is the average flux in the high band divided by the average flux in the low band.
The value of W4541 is 0.98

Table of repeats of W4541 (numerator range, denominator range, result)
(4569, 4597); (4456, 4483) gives 0.98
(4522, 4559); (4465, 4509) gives 0.97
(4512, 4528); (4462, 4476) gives 0.97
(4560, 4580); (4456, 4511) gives 1.03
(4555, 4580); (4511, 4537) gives 1.05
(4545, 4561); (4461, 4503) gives 1.01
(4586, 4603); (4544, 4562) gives 0.95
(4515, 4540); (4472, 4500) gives 1.01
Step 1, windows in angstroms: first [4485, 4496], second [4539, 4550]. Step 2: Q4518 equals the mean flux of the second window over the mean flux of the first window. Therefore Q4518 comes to 1.01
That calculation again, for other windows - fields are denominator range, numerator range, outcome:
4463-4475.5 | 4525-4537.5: 0.87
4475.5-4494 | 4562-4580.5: 1.07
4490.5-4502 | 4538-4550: 1.00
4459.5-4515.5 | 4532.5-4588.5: 1.01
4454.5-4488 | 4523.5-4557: 0.94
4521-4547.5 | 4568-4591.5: 1.07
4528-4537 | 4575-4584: 1.13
